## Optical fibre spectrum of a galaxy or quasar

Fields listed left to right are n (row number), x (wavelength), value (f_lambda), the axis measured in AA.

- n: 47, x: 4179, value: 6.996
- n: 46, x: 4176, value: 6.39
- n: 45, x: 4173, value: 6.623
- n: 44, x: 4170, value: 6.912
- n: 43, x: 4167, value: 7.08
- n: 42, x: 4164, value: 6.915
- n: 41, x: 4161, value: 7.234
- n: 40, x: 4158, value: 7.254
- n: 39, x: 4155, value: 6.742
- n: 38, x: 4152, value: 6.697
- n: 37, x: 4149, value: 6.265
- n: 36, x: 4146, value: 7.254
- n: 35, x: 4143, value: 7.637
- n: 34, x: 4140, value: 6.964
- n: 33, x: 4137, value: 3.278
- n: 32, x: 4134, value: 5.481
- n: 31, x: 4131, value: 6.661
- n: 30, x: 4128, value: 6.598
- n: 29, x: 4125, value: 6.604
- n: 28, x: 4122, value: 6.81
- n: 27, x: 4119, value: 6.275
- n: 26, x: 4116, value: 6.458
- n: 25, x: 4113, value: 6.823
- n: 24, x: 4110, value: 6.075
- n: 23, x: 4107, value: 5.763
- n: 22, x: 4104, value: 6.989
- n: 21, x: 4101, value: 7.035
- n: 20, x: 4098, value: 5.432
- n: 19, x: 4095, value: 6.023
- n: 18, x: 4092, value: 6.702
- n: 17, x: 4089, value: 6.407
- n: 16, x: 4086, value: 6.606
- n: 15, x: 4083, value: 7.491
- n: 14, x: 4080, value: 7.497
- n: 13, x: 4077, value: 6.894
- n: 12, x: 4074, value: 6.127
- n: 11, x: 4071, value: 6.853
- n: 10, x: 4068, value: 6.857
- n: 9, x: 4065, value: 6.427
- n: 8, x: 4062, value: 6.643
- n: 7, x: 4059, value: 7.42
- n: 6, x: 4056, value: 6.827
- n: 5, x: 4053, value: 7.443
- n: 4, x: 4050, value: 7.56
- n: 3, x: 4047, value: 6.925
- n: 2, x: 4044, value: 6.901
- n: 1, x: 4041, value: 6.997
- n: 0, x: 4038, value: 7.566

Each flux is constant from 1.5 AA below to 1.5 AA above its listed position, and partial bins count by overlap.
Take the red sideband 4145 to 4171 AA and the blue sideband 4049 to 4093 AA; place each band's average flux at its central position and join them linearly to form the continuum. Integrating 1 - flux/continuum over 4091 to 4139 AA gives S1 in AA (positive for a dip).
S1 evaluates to 5.04 AA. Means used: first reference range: 6.91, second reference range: 6.92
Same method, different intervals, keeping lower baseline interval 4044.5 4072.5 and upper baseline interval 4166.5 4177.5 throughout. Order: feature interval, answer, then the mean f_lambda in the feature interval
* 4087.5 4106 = 1.3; 6.41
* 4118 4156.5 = 2.2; 6.41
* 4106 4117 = 0.9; 6.3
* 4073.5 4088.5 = 0.0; 6.94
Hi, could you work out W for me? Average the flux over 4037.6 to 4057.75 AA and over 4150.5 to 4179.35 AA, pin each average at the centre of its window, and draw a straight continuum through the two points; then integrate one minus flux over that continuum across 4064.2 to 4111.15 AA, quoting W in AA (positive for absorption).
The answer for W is 3.2 AA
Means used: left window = 7.16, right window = 6.88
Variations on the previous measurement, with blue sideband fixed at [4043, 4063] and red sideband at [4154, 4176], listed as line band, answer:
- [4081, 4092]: 0.3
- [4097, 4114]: 1.6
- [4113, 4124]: 0.7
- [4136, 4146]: 1.0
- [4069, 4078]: 0.6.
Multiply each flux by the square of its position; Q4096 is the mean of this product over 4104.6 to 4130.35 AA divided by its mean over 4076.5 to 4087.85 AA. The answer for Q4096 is 0.92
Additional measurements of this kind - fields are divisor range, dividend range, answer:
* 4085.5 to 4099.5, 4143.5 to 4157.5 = 1.13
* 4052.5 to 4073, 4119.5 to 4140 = 0.90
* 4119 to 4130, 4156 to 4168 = 1.09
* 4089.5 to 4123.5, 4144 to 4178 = 1.10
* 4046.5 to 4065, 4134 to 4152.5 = 0.92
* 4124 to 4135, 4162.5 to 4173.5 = 1.11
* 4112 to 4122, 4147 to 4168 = 1.07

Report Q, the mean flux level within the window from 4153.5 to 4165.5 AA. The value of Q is 7.04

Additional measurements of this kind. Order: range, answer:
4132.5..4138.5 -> 4.38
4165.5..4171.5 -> 7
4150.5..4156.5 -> 6.72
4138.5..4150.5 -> 7.03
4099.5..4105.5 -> 7.01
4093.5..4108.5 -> 6.25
